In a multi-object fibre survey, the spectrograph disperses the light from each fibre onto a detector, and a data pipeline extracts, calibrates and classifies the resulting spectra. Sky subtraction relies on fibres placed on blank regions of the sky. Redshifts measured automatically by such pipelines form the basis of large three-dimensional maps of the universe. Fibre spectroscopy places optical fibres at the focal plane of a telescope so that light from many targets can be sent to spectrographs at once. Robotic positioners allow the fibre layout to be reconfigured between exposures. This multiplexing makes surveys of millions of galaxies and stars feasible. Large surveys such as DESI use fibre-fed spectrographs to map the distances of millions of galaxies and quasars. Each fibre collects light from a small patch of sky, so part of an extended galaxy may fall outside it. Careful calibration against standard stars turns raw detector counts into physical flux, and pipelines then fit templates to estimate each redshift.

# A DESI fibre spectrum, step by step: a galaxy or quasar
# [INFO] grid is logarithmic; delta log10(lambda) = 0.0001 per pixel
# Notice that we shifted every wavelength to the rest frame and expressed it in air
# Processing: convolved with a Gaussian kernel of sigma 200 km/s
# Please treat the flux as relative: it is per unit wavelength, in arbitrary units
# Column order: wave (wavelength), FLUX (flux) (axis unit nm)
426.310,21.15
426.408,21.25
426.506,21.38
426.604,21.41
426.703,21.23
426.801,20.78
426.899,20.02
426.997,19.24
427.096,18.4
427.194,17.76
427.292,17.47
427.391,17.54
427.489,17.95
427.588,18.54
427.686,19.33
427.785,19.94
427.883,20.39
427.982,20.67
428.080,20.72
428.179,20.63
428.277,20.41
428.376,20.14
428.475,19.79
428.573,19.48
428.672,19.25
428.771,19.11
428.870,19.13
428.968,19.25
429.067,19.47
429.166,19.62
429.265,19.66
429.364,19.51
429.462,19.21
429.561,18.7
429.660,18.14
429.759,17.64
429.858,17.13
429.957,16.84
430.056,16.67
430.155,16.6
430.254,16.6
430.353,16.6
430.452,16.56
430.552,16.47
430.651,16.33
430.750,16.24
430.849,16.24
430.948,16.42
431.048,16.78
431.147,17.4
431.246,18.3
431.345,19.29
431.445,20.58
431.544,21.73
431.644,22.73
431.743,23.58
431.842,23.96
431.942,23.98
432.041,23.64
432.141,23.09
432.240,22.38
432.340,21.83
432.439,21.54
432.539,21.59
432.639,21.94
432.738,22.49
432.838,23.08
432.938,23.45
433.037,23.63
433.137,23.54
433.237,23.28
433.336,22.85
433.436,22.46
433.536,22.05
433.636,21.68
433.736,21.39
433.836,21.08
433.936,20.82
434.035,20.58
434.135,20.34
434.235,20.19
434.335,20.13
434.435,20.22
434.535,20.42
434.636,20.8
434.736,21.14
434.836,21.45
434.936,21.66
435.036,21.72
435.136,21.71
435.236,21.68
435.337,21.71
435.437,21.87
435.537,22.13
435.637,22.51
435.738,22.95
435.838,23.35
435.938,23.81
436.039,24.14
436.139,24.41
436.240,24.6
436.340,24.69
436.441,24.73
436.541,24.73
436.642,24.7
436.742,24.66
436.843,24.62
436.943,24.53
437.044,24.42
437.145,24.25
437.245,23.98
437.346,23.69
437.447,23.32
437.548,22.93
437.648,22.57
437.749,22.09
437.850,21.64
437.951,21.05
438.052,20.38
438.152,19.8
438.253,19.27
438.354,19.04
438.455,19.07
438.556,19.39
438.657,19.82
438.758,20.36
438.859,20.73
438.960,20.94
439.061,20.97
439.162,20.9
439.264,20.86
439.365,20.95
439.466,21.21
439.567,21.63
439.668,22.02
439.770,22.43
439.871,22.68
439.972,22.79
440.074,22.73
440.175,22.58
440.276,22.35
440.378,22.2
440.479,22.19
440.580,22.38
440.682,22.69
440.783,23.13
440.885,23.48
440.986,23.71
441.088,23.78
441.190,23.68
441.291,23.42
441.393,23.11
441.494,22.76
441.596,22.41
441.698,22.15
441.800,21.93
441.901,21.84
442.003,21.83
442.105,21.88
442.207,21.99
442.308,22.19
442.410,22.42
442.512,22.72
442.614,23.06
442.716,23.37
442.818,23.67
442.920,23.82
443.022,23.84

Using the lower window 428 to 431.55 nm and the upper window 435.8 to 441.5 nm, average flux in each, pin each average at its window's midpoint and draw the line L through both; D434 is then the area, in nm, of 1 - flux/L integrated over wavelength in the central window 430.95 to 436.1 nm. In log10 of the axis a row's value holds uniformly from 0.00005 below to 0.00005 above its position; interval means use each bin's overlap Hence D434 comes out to -0.42 nm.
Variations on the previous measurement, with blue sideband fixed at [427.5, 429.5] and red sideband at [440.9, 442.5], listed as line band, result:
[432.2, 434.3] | -0.13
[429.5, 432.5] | 0.17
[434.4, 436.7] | -0.15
